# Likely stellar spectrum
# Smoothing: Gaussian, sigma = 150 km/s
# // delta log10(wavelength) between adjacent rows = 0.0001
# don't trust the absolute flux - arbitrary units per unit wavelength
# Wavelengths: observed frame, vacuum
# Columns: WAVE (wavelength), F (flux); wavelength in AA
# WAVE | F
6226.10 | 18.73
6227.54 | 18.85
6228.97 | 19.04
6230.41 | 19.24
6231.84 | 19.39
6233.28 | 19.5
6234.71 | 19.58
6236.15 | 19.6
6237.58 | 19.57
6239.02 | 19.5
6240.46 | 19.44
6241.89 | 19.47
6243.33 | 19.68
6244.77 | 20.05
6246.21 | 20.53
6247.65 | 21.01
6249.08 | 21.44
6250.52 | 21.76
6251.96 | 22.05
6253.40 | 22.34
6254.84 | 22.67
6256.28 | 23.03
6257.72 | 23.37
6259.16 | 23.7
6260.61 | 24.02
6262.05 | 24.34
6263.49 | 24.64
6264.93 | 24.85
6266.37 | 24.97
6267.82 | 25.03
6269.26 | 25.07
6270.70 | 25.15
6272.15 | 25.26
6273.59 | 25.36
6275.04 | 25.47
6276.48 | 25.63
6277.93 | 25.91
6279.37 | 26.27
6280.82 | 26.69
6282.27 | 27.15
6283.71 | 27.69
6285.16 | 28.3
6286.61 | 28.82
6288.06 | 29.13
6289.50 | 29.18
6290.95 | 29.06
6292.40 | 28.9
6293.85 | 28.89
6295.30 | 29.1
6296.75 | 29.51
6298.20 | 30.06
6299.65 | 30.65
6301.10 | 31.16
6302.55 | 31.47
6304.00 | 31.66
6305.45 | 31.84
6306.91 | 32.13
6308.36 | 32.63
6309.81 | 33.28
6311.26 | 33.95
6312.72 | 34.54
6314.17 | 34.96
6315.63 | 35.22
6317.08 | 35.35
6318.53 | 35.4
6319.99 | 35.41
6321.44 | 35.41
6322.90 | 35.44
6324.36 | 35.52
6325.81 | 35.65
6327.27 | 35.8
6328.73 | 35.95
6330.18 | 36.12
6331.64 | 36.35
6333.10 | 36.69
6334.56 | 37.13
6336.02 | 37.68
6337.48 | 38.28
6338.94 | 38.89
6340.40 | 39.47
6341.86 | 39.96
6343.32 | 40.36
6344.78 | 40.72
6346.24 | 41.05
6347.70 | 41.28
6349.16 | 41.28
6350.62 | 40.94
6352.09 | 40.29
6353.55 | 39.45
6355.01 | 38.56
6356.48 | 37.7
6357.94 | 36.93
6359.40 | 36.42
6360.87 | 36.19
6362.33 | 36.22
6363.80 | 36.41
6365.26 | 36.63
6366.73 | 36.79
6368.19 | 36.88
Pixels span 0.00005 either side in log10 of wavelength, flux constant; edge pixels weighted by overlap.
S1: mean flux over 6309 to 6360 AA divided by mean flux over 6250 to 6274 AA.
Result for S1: 1.56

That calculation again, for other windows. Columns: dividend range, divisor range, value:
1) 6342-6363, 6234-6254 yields 1.92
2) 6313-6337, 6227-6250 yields 1.81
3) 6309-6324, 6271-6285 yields 1.33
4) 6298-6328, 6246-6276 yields 1.42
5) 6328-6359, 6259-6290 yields 1.49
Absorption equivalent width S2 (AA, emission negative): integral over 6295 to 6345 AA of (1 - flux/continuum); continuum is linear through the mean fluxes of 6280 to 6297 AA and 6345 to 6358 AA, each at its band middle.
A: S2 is -1.09 AA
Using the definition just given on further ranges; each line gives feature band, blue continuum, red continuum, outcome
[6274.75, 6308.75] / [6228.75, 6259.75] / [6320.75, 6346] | 0.7 AA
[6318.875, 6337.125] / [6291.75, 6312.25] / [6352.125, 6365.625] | -1.2 AA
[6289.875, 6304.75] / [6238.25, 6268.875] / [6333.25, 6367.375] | -0.2 AA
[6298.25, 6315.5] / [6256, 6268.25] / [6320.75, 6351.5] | 0.0 AA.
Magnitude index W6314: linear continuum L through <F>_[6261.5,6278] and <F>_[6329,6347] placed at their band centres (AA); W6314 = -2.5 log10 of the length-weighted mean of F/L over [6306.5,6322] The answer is -0.02 mag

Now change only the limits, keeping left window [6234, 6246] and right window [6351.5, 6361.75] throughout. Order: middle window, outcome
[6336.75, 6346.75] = -0.12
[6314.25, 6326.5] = -0.10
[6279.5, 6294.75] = -0.05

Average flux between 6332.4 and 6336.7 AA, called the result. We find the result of 37.1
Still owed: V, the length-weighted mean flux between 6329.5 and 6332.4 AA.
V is 36.2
